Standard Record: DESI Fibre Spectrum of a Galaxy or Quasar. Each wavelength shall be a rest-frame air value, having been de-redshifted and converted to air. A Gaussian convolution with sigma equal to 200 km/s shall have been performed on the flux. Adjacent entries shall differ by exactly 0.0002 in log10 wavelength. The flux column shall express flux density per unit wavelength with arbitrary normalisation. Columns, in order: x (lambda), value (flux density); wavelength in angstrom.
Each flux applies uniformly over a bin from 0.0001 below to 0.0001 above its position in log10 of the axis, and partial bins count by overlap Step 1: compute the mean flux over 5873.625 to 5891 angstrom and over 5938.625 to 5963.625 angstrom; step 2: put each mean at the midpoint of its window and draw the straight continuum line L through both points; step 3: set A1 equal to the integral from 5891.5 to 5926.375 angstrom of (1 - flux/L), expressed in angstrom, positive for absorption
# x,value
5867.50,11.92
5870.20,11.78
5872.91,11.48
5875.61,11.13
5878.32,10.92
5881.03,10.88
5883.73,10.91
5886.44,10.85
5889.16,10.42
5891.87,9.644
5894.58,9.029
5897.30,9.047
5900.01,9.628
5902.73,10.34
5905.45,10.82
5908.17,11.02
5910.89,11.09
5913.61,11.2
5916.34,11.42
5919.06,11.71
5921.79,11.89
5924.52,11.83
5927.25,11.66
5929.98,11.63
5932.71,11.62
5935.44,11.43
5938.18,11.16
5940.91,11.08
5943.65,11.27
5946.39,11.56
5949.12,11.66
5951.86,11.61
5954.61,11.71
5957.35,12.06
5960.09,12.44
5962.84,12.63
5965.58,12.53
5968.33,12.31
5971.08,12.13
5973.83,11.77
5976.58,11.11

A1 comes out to 1.52 angstrom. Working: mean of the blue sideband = 10.8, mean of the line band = 10.7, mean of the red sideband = 11.7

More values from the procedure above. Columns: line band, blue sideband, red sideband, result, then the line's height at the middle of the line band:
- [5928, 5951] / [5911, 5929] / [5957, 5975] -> 0.9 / 11.9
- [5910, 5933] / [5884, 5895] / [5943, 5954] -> -1.4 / 10.9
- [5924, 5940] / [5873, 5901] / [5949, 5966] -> -0.1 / 11.5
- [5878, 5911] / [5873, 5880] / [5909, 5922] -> 2.7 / 11.2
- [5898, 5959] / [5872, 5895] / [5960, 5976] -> 0.9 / 11.5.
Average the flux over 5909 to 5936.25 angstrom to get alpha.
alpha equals 11.5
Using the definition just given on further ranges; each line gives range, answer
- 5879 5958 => 11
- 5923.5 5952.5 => 11.5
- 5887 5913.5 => 10.2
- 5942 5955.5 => 11.5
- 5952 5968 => 12.2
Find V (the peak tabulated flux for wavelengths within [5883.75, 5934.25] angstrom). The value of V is 11.89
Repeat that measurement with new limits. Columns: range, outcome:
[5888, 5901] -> 10.42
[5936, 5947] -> 11.56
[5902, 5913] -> 11.09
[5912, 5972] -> 12.63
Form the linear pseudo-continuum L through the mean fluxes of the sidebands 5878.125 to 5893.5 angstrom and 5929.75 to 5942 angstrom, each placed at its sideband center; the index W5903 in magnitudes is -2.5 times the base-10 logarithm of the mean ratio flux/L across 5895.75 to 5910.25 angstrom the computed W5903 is 0.07 mag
